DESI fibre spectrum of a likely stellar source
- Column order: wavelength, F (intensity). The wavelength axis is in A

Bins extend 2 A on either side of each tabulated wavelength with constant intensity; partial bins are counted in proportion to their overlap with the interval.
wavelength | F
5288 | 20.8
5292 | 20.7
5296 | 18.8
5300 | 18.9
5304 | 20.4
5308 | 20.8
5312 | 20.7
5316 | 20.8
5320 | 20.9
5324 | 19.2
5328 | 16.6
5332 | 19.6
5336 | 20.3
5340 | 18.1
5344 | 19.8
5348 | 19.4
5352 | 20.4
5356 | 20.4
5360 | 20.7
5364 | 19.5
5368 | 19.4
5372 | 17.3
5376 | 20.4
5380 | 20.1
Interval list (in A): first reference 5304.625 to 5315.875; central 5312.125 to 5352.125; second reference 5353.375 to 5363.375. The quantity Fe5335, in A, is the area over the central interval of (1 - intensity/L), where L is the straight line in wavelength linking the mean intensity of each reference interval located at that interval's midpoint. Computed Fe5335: 2.0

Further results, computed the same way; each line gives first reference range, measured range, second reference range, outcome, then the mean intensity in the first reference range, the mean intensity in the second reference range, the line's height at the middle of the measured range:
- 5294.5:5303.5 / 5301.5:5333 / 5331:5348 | -1.00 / 19.1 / 19.4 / 19.3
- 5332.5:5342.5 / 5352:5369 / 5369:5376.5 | -1.11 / 19.3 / 18.6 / 18.8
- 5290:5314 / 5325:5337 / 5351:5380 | 0.70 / 20.1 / 19.7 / 19.9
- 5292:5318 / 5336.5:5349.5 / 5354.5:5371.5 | 0.42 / 20.1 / 19.8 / 19.9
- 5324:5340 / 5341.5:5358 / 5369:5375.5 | -1.20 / 18.8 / 18.3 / 18.6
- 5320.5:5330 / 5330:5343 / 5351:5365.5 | -0.24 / 18.4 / 20.3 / 19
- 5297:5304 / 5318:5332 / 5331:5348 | 0.28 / 19.3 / 19.4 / 19.4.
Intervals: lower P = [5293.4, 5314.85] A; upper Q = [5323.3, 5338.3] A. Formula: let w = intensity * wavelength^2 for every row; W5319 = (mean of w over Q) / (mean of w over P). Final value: 0.95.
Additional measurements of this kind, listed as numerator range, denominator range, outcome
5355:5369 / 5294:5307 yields 1.05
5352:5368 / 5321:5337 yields 1.07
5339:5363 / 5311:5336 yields 1.02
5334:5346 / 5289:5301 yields 1.01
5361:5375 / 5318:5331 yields 1.02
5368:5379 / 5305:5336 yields 0.98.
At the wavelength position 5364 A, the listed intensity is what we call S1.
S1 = 19.5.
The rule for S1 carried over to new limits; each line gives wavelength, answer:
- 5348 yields 19.4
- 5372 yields 17.3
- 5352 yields 20.4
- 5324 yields 19.2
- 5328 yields 16.6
